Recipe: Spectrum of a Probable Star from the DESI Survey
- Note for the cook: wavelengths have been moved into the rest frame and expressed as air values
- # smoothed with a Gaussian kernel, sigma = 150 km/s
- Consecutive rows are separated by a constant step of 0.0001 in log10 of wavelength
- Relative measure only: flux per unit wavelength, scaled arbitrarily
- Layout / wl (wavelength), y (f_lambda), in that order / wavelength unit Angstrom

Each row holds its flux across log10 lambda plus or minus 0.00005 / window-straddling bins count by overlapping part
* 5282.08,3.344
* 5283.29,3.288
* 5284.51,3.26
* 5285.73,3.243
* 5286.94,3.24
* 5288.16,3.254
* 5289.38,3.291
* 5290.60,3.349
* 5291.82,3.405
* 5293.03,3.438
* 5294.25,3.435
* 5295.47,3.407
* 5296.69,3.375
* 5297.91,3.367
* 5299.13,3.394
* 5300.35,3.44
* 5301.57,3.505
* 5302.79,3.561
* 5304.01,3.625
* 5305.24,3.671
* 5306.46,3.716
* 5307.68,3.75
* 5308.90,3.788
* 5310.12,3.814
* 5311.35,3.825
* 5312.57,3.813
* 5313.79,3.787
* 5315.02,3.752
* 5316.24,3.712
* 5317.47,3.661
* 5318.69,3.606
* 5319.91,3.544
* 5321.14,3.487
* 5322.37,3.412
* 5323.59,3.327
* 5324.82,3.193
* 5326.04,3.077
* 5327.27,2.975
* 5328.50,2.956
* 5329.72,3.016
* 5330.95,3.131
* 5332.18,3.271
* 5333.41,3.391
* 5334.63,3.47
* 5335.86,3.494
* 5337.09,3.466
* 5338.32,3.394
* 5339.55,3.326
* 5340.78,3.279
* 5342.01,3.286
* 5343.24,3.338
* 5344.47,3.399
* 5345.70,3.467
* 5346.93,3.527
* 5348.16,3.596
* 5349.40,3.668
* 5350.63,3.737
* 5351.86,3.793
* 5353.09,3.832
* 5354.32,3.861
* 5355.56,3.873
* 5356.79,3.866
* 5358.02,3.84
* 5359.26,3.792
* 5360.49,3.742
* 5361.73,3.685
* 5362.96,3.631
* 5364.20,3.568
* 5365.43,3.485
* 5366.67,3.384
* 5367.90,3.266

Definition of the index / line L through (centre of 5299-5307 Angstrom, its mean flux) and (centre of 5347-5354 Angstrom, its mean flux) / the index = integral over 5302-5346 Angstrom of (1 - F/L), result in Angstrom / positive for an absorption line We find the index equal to 2.0 Angstrom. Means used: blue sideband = 3.57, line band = 3.47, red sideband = 3.72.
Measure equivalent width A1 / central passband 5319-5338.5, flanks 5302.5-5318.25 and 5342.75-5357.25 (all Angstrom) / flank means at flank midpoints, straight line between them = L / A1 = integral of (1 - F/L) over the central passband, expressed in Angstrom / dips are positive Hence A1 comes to 2.2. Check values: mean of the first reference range 3.73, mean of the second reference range 3.66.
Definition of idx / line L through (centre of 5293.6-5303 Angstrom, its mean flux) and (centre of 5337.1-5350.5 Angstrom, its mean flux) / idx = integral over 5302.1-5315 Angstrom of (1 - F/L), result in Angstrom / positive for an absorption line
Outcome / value -1.1 Angstrom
